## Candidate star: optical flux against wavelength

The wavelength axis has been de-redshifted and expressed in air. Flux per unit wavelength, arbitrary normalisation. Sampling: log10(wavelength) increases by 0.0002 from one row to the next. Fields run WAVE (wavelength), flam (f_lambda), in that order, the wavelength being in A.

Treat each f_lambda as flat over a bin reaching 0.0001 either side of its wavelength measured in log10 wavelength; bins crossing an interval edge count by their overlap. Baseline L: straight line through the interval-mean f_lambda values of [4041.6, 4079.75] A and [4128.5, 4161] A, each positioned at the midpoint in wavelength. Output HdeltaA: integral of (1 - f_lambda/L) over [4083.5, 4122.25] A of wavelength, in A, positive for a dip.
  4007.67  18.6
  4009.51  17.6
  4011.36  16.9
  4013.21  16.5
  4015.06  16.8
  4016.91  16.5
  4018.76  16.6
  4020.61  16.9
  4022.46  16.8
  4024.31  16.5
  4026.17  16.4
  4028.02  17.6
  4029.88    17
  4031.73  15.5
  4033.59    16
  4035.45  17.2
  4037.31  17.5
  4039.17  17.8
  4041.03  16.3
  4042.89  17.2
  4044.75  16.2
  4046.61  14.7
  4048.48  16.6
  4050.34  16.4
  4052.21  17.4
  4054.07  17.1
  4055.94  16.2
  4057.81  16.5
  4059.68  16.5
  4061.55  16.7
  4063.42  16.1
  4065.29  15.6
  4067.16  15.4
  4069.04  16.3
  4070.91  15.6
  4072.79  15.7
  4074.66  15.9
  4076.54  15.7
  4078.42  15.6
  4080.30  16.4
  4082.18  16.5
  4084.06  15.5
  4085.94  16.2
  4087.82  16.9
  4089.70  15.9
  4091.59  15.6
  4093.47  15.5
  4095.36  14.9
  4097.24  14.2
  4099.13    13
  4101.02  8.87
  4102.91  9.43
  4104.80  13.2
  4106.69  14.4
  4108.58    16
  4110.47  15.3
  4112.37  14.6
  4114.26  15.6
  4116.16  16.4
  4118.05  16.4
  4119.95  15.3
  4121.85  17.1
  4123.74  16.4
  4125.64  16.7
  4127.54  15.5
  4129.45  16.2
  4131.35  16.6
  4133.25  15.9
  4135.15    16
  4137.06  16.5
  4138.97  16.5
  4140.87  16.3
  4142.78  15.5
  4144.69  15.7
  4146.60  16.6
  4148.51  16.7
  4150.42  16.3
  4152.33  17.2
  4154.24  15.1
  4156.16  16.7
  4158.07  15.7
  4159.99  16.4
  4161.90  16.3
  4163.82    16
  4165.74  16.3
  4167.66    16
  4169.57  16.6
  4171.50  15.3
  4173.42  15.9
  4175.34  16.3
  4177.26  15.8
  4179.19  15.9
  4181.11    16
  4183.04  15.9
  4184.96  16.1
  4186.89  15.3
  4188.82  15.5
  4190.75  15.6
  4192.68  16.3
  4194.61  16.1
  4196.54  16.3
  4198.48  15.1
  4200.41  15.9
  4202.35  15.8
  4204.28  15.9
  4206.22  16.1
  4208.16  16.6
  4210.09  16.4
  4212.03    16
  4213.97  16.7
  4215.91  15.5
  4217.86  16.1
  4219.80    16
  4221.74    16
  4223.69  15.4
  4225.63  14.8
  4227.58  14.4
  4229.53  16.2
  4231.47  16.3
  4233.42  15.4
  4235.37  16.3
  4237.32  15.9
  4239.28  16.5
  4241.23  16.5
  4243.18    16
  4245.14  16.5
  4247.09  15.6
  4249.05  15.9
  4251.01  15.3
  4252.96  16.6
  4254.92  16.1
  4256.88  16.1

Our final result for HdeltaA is 3.5 A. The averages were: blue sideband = 16.2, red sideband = 16.2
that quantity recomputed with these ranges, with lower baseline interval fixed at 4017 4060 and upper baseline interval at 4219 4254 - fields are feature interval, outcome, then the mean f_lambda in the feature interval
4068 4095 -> 0.9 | 15.9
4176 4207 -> 0.4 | 15.9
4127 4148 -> 0.1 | 16.1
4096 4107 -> 2.9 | 12.1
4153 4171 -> 0.0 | 16.1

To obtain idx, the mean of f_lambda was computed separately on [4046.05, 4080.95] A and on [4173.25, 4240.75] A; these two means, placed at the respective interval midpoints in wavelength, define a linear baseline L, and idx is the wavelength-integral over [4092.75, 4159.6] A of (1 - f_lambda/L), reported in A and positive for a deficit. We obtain 2.7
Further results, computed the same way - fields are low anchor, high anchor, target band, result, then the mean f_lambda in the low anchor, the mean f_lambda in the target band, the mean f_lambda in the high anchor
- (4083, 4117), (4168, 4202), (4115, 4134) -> -1.69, 14.5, 16.2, 15.9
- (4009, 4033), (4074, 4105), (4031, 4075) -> -1.67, 16.7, 16.4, 14.7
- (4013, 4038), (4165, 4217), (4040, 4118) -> 4.70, 16.7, 15.5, 16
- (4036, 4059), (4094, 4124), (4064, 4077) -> 0.06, 16.7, 15.8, 14.4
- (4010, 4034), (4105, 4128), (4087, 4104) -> 2.31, 16.6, 13.8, 15.7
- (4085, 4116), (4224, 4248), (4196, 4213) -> -0.53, 14.4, 16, 15.9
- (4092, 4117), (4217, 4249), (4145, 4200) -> -3.92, 14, 16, 15.9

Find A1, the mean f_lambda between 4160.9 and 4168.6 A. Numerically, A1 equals 16.2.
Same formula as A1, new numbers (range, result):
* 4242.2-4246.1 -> 16.2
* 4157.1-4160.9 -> 16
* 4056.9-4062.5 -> 16.6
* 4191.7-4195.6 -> 16.2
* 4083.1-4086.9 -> 15.9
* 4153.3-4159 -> 15.8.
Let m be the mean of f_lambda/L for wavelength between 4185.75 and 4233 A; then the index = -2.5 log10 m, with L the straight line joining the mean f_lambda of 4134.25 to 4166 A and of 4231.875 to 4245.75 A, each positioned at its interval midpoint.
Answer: 0.02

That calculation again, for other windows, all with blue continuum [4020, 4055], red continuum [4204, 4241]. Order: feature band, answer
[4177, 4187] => 0.01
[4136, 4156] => 0.00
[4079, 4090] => 0.02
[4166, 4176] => 0.01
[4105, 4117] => 0.08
